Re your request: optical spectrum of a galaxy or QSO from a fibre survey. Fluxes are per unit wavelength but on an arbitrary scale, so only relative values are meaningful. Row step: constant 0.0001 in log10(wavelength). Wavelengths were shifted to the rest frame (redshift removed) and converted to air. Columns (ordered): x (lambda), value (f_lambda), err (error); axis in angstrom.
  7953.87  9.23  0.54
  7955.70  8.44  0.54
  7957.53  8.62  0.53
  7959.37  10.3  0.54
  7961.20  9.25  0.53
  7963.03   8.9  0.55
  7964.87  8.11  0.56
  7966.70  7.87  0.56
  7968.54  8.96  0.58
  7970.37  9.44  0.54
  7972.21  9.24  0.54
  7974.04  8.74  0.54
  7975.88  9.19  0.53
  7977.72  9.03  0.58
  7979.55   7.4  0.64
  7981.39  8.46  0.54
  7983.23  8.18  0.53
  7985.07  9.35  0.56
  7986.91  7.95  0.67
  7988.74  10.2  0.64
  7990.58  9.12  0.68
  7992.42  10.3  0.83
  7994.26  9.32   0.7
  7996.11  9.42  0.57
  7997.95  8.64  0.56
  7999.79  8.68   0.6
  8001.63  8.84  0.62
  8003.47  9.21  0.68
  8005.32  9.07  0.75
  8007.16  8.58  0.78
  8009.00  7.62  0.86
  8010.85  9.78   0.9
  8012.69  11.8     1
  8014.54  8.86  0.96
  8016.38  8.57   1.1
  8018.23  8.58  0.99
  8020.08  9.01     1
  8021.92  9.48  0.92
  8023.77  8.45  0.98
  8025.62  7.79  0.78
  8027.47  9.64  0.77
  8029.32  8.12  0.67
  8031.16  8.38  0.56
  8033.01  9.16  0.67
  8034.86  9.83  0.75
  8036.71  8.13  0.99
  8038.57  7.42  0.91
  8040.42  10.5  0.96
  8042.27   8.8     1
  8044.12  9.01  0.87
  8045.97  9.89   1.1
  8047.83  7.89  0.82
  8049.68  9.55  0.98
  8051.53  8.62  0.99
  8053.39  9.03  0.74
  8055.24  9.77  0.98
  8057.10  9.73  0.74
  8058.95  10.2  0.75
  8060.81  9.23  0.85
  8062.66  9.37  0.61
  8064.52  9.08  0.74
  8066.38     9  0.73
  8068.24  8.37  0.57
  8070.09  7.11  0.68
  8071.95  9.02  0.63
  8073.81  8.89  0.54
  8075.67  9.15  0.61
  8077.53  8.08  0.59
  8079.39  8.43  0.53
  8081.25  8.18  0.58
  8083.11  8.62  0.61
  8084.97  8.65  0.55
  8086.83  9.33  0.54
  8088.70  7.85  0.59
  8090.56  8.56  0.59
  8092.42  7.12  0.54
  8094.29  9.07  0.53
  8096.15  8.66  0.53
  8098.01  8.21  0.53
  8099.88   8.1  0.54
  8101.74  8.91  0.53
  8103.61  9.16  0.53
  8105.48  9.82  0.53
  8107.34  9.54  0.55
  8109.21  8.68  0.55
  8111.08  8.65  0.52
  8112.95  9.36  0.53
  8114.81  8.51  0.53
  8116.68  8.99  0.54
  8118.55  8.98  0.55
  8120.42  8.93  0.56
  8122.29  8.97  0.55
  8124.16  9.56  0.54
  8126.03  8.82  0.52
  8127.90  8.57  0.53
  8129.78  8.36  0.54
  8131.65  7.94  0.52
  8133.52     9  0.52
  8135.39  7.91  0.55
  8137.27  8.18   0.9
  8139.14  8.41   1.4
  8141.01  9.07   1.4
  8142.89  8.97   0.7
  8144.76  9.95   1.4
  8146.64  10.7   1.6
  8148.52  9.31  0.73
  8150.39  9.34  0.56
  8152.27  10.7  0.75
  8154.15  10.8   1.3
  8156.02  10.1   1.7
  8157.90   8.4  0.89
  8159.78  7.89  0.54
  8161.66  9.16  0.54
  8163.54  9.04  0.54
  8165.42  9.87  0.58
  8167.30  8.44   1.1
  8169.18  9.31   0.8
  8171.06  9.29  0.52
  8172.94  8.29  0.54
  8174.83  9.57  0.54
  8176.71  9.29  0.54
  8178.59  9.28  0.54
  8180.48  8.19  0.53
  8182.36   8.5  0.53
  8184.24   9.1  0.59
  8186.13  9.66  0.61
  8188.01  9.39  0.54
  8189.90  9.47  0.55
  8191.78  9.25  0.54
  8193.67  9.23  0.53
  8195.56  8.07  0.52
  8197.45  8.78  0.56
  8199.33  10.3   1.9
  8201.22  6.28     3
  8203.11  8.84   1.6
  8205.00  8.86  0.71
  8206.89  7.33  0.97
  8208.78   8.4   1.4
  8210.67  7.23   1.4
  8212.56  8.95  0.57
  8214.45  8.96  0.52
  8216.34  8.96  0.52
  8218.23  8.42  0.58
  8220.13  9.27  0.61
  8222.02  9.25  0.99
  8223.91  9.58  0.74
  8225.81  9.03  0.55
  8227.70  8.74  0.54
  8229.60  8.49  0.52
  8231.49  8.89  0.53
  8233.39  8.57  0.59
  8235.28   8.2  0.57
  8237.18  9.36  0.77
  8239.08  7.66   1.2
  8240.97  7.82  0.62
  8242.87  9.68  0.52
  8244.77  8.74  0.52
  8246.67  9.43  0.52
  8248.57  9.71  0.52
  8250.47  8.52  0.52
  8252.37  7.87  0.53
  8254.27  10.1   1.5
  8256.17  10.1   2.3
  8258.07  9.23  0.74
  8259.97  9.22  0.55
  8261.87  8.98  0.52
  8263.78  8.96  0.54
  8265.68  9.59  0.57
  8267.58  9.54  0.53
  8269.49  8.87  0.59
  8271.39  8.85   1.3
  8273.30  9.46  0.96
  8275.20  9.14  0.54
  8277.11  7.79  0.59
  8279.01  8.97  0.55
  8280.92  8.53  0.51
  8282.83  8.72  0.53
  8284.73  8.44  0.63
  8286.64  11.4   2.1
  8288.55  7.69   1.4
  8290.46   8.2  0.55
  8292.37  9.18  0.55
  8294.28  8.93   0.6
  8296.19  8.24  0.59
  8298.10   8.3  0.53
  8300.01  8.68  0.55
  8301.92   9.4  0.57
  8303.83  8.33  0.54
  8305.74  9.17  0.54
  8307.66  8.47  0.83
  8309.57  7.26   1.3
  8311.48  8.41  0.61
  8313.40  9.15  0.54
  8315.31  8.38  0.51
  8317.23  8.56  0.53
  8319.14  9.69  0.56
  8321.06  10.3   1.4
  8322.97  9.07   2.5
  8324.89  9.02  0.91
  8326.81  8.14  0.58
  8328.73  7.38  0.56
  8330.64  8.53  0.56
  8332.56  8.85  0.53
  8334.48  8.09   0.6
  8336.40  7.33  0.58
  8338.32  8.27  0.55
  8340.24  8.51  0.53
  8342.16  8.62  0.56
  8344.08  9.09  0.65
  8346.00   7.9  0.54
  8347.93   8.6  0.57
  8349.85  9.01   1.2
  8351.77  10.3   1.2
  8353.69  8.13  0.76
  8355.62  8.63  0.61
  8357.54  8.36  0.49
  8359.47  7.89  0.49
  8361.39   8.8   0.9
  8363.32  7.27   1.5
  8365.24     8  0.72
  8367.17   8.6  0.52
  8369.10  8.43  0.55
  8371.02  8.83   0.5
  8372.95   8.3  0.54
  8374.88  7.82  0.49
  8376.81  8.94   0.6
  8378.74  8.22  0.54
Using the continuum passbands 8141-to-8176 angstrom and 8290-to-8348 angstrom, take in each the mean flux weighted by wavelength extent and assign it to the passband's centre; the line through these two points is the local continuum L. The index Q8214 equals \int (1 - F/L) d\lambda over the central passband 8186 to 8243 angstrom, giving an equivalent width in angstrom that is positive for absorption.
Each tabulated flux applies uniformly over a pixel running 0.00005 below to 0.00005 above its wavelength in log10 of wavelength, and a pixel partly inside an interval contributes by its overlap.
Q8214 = 2.5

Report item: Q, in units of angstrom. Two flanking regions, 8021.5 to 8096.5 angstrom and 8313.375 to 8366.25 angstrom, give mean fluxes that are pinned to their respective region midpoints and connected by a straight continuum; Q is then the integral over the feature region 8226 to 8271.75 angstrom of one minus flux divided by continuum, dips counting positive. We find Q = -1.7 angstrom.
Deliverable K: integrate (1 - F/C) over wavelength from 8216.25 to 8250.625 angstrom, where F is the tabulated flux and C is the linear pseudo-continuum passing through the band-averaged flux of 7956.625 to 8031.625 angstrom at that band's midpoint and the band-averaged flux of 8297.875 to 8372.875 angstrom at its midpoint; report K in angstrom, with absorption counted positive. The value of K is -0.76 angstrom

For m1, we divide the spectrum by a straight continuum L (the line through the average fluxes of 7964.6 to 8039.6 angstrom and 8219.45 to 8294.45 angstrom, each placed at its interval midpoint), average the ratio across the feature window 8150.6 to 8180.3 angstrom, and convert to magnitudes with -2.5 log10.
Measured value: -0.039 mag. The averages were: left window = 8.88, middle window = 9.27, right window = 8.97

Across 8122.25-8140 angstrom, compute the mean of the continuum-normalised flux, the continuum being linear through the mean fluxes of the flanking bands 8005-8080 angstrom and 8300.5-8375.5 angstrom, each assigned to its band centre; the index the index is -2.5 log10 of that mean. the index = 0.03 mag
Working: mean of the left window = 8.95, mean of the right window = 8.54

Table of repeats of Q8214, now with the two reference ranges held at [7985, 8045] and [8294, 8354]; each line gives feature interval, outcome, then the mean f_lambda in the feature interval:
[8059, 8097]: 1.3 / 8.62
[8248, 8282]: -1.4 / 9.07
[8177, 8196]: -0.5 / 9.05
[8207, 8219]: 0.5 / 8.41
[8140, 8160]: -1.8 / 9.62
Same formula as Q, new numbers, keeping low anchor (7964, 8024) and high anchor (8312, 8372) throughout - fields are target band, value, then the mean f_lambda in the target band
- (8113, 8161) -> -1.4 angstrom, 9.06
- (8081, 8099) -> 0.9 angstrom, 8.43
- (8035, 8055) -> -0.1 angstrom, 8.95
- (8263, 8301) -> -1.0 angstrom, 8.87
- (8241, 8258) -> -1.0 angstrom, 9.19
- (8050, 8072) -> -0.4 angstrom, 9.06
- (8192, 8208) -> 0.4 angstrom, 8.49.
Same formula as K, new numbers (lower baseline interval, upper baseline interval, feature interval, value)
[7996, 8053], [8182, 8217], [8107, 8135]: 0.0 angstrom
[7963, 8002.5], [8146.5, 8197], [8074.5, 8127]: 2.0 angstrom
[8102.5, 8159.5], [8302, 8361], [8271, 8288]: -0.5 angstrom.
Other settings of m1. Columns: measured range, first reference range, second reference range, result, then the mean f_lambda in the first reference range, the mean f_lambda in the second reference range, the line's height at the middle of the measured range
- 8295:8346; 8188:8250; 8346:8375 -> -0.004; 8.75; 8.46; 8.54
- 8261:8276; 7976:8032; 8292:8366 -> -0.066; 8.93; 8.57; 8.64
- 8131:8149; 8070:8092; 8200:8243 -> -0.053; 8.51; 8.54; 8.52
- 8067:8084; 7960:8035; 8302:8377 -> 0.051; 8.94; 8.53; 8.84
